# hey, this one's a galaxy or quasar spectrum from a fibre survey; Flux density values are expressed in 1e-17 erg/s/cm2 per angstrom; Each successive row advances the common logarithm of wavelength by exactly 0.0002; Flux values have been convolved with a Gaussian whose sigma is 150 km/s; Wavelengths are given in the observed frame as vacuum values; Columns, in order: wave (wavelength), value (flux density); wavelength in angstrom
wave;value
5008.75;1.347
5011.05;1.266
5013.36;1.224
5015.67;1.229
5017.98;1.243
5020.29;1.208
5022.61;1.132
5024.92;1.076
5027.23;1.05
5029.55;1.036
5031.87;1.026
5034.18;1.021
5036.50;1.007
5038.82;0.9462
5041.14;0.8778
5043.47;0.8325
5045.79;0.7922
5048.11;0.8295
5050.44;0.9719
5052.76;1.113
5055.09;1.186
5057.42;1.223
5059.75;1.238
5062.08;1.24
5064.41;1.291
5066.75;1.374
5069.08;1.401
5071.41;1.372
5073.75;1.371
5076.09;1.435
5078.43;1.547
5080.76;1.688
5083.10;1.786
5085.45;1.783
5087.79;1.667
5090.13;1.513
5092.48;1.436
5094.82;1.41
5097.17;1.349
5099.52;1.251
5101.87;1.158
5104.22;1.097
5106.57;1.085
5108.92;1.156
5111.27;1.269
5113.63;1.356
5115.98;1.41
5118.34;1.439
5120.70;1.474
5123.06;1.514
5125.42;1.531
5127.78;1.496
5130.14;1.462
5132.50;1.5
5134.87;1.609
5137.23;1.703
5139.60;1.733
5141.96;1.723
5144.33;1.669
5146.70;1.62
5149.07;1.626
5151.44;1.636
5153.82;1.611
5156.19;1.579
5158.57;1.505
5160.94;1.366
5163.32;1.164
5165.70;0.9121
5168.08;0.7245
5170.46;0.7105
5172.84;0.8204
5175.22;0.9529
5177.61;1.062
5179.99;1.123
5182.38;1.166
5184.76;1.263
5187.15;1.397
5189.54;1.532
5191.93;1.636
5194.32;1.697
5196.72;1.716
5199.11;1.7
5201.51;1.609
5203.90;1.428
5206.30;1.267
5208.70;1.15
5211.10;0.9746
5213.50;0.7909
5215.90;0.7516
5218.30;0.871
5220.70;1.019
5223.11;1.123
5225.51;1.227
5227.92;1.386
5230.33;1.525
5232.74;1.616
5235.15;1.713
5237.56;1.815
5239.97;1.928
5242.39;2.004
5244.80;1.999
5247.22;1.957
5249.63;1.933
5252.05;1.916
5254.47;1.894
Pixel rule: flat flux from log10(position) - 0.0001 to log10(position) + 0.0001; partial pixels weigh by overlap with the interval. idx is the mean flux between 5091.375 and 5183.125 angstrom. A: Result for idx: 1.34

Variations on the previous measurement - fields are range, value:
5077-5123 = 1.42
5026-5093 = 1.24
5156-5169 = 1.19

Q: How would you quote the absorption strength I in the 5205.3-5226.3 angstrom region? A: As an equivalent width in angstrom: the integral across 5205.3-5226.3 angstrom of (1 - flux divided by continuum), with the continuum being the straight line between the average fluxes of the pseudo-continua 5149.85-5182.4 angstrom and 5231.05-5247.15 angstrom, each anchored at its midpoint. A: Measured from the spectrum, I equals 7.9 angstrom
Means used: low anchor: 1.17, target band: 1.01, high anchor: 1.84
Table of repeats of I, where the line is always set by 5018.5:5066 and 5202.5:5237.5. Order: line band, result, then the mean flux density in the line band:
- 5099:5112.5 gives -0.56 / 1.17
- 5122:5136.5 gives -4.87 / 1.53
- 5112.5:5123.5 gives -2.95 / 1.43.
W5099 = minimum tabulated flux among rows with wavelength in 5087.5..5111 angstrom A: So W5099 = 1.085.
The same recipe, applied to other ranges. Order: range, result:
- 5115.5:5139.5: 1.41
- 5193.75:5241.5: 0.7516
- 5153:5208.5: 0.7105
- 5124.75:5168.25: 0.7245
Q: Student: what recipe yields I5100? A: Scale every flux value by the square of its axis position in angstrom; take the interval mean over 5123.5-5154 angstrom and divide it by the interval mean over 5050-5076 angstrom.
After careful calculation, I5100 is 1.31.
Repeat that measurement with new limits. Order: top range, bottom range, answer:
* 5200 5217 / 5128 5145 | 0.73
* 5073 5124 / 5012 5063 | 1.36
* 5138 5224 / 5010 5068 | 1.25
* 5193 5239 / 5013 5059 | 1.37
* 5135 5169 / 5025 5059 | 1.54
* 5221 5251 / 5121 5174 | 1.22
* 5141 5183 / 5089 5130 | 0.96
